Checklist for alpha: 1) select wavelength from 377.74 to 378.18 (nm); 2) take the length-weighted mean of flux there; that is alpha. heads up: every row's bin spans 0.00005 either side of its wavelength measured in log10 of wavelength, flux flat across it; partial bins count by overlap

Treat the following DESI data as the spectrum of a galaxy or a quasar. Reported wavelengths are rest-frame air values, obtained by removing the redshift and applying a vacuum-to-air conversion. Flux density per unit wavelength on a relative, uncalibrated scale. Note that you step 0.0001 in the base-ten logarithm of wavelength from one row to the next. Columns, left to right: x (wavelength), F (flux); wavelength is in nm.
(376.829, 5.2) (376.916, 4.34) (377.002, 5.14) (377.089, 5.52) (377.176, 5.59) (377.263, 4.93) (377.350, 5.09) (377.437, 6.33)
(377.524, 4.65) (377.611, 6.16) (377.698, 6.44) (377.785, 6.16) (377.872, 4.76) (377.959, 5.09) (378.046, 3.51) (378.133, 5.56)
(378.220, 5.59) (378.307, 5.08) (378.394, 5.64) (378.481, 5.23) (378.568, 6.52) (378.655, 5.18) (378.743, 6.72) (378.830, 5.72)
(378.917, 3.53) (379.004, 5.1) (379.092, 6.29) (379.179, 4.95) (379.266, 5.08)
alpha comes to 5.03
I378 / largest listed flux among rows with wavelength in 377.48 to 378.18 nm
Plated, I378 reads 6.44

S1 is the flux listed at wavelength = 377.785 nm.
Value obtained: 6.16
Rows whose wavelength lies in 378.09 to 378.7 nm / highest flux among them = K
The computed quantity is 6.52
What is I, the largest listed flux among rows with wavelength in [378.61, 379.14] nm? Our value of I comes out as 6.72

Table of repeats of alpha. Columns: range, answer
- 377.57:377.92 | 5.87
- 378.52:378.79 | 6.11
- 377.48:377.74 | 5.74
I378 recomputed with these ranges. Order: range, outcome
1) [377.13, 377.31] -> 5.59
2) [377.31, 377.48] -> 6.33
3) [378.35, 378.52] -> 5.64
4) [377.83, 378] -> 5.09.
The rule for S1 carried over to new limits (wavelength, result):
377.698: 6.44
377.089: 5.52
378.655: 5.18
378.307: 5.08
